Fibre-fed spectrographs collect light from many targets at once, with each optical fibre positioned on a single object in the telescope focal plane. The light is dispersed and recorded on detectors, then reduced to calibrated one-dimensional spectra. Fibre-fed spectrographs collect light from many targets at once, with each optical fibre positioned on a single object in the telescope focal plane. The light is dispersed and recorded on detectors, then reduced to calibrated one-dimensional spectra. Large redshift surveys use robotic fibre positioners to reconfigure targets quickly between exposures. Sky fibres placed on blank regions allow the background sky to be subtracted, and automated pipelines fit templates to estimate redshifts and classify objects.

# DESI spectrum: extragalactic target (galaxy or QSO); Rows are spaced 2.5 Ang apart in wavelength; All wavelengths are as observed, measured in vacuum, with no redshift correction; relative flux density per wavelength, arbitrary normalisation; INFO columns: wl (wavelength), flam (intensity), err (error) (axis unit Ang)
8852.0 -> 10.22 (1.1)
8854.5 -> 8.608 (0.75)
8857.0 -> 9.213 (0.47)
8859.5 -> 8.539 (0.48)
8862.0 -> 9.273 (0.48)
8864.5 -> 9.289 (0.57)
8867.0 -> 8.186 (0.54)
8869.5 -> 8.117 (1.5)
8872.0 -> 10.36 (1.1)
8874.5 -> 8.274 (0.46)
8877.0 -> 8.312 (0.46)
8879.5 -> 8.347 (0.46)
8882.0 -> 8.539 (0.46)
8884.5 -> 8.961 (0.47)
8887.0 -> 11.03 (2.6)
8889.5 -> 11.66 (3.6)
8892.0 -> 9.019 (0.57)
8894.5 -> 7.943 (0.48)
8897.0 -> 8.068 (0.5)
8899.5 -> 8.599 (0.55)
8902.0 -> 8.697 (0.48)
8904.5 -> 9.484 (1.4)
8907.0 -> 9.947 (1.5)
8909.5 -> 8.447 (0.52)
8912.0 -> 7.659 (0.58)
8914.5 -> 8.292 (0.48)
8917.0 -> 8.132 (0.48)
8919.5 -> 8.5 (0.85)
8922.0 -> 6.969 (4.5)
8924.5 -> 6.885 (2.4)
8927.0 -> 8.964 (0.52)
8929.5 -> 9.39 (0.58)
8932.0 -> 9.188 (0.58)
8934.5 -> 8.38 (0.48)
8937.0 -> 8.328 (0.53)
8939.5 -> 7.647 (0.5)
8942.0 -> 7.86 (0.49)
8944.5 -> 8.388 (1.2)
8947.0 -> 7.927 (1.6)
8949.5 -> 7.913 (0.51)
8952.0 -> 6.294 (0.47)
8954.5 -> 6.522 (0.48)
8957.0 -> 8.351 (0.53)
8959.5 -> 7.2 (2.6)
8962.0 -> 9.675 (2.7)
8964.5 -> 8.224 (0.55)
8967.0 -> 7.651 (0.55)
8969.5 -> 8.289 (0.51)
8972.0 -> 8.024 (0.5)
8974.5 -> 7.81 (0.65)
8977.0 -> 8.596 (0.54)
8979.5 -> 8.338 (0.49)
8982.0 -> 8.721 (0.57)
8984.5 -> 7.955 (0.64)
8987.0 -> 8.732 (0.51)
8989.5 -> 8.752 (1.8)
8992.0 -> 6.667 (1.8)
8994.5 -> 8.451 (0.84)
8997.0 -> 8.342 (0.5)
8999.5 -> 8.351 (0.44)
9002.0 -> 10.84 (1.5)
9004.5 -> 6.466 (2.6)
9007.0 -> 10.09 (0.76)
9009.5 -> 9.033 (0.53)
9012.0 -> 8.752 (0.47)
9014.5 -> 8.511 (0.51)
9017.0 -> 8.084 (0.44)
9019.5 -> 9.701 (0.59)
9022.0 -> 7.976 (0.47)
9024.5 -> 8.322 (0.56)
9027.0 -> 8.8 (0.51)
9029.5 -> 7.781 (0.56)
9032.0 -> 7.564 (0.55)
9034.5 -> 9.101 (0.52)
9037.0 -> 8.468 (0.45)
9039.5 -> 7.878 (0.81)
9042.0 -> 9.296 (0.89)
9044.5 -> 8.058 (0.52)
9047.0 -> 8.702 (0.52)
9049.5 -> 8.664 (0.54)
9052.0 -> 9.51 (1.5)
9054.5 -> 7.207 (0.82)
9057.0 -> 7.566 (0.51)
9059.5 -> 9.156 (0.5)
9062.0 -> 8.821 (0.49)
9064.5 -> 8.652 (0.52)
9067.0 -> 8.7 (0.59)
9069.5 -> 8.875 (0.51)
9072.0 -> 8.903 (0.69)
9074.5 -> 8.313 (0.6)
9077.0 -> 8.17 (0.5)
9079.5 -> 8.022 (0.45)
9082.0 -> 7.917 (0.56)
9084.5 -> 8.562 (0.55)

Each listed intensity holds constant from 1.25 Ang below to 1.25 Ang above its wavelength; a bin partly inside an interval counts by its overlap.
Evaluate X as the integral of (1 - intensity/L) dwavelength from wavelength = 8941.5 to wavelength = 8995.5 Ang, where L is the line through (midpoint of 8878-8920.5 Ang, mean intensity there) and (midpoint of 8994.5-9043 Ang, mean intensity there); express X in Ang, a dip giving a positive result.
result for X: 4.36 Ang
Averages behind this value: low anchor 8.9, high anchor 8.59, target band 8.02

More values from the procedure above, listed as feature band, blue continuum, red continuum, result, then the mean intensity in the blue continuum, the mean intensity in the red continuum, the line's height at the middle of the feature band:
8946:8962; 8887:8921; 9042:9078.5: 2.2 Ang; 8.87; 8.54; 8.77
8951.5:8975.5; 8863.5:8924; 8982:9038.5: 2.1 Ang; 8.76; 8.49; 8.6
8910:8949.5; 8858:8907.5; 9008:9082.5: 3.1 Ang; 9.02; 8.49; 8.87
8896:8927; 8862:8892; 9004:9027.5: 2.4 Ang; 9.19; 8.63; 9.05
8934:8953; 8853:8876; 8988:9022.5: 1.9 Ang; 8.88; 8.59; 8.72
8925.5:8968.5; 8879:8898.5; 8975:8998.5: 2.7 Ang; 9.22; 8.27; 8.66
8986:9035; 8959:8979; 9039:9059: -1.1 Ang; 8.23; 8.41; 8.32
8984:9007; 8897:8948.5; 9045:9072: 0.3 Ang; 8.37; 8.59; 8.49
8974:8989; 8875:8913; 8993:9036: 0.5 Ang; 8.98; 8.59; 8.69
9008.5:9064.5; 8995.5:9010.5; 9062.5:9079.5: 1.3 Ang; 8.84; 8.57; 8.71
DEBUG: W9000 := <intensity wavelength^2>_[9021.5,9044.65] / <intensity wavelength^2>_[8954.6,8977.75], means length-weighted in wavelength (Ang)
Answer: 1.04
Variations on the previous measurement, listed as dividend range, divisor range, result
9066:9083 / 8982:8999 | 1.05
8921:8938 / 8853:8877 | 0.95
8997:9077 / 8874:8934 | 1.01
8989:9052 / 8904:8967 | 1.07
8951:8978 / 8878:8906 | 0.88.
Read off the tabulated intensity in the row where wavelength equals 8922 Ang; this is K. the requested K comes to 6.969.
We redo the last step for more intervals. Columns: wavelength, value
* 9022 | 7.976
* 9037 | 8.468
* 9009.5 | 9.033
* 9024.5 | 8.322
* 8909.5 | 8.447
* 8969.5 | 8.289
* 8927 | 8.964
